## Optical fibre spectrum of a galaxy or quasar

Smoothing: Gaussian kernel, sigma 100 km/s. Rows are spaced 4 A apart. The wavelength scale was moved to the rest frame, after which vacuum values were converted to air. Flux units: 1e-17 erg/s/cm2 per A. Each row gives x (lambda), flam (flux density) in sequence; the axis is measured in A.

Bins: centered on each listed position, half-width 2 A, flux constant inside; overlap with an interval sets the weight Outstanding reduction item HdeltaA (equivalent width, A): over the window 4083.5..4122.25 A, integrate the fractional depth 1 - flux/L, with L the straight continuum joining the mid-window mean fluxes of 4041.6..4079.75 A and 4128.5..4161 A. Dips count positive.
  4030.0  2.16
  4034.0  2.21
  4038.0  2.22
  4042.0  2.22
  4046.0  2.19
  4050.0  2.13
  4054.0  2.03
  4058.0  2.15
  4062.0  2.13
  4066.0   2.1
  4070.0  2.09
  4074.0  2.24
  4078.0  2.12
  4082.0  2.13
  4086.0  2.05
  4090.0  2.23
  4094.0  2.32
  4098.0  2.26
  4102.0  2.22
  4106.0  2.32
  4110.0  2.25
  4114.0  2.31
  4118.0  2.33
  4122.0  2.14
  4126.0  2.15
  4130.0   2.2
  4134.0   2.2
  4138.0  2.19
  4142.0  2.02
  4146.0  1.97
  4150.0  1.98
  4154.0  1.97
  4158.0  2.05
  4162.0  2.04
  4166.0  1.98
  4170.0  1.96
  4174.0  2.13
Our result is -2.6 A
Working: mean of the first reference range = 2.14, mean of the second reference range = 2.07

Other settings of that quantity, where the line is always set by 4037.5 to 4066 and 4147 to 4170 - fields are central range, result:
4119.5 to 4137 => -1.2 A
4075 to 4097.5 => -0.9 A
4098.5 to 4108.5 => -0.9 A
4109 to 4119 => -1.2 A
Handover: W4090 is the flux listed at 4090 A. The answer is 2.23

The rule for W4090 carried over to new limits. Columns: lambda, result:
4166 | 1.98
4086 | 2.05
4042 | 2.22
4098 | 2.26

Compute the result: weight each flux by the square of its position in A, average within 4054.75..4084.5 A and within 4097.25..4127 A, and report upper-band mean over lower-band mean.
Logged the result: 1.08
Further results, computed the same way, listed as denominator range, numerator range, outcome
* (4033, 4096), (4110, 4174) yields 1.01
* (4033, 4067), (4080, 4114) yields 1.06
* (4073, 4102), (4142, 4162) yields 0.94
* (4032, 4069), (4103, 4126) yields 1.08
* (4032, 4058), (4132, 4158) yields 1.00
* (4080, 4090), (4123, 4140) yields 1.05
